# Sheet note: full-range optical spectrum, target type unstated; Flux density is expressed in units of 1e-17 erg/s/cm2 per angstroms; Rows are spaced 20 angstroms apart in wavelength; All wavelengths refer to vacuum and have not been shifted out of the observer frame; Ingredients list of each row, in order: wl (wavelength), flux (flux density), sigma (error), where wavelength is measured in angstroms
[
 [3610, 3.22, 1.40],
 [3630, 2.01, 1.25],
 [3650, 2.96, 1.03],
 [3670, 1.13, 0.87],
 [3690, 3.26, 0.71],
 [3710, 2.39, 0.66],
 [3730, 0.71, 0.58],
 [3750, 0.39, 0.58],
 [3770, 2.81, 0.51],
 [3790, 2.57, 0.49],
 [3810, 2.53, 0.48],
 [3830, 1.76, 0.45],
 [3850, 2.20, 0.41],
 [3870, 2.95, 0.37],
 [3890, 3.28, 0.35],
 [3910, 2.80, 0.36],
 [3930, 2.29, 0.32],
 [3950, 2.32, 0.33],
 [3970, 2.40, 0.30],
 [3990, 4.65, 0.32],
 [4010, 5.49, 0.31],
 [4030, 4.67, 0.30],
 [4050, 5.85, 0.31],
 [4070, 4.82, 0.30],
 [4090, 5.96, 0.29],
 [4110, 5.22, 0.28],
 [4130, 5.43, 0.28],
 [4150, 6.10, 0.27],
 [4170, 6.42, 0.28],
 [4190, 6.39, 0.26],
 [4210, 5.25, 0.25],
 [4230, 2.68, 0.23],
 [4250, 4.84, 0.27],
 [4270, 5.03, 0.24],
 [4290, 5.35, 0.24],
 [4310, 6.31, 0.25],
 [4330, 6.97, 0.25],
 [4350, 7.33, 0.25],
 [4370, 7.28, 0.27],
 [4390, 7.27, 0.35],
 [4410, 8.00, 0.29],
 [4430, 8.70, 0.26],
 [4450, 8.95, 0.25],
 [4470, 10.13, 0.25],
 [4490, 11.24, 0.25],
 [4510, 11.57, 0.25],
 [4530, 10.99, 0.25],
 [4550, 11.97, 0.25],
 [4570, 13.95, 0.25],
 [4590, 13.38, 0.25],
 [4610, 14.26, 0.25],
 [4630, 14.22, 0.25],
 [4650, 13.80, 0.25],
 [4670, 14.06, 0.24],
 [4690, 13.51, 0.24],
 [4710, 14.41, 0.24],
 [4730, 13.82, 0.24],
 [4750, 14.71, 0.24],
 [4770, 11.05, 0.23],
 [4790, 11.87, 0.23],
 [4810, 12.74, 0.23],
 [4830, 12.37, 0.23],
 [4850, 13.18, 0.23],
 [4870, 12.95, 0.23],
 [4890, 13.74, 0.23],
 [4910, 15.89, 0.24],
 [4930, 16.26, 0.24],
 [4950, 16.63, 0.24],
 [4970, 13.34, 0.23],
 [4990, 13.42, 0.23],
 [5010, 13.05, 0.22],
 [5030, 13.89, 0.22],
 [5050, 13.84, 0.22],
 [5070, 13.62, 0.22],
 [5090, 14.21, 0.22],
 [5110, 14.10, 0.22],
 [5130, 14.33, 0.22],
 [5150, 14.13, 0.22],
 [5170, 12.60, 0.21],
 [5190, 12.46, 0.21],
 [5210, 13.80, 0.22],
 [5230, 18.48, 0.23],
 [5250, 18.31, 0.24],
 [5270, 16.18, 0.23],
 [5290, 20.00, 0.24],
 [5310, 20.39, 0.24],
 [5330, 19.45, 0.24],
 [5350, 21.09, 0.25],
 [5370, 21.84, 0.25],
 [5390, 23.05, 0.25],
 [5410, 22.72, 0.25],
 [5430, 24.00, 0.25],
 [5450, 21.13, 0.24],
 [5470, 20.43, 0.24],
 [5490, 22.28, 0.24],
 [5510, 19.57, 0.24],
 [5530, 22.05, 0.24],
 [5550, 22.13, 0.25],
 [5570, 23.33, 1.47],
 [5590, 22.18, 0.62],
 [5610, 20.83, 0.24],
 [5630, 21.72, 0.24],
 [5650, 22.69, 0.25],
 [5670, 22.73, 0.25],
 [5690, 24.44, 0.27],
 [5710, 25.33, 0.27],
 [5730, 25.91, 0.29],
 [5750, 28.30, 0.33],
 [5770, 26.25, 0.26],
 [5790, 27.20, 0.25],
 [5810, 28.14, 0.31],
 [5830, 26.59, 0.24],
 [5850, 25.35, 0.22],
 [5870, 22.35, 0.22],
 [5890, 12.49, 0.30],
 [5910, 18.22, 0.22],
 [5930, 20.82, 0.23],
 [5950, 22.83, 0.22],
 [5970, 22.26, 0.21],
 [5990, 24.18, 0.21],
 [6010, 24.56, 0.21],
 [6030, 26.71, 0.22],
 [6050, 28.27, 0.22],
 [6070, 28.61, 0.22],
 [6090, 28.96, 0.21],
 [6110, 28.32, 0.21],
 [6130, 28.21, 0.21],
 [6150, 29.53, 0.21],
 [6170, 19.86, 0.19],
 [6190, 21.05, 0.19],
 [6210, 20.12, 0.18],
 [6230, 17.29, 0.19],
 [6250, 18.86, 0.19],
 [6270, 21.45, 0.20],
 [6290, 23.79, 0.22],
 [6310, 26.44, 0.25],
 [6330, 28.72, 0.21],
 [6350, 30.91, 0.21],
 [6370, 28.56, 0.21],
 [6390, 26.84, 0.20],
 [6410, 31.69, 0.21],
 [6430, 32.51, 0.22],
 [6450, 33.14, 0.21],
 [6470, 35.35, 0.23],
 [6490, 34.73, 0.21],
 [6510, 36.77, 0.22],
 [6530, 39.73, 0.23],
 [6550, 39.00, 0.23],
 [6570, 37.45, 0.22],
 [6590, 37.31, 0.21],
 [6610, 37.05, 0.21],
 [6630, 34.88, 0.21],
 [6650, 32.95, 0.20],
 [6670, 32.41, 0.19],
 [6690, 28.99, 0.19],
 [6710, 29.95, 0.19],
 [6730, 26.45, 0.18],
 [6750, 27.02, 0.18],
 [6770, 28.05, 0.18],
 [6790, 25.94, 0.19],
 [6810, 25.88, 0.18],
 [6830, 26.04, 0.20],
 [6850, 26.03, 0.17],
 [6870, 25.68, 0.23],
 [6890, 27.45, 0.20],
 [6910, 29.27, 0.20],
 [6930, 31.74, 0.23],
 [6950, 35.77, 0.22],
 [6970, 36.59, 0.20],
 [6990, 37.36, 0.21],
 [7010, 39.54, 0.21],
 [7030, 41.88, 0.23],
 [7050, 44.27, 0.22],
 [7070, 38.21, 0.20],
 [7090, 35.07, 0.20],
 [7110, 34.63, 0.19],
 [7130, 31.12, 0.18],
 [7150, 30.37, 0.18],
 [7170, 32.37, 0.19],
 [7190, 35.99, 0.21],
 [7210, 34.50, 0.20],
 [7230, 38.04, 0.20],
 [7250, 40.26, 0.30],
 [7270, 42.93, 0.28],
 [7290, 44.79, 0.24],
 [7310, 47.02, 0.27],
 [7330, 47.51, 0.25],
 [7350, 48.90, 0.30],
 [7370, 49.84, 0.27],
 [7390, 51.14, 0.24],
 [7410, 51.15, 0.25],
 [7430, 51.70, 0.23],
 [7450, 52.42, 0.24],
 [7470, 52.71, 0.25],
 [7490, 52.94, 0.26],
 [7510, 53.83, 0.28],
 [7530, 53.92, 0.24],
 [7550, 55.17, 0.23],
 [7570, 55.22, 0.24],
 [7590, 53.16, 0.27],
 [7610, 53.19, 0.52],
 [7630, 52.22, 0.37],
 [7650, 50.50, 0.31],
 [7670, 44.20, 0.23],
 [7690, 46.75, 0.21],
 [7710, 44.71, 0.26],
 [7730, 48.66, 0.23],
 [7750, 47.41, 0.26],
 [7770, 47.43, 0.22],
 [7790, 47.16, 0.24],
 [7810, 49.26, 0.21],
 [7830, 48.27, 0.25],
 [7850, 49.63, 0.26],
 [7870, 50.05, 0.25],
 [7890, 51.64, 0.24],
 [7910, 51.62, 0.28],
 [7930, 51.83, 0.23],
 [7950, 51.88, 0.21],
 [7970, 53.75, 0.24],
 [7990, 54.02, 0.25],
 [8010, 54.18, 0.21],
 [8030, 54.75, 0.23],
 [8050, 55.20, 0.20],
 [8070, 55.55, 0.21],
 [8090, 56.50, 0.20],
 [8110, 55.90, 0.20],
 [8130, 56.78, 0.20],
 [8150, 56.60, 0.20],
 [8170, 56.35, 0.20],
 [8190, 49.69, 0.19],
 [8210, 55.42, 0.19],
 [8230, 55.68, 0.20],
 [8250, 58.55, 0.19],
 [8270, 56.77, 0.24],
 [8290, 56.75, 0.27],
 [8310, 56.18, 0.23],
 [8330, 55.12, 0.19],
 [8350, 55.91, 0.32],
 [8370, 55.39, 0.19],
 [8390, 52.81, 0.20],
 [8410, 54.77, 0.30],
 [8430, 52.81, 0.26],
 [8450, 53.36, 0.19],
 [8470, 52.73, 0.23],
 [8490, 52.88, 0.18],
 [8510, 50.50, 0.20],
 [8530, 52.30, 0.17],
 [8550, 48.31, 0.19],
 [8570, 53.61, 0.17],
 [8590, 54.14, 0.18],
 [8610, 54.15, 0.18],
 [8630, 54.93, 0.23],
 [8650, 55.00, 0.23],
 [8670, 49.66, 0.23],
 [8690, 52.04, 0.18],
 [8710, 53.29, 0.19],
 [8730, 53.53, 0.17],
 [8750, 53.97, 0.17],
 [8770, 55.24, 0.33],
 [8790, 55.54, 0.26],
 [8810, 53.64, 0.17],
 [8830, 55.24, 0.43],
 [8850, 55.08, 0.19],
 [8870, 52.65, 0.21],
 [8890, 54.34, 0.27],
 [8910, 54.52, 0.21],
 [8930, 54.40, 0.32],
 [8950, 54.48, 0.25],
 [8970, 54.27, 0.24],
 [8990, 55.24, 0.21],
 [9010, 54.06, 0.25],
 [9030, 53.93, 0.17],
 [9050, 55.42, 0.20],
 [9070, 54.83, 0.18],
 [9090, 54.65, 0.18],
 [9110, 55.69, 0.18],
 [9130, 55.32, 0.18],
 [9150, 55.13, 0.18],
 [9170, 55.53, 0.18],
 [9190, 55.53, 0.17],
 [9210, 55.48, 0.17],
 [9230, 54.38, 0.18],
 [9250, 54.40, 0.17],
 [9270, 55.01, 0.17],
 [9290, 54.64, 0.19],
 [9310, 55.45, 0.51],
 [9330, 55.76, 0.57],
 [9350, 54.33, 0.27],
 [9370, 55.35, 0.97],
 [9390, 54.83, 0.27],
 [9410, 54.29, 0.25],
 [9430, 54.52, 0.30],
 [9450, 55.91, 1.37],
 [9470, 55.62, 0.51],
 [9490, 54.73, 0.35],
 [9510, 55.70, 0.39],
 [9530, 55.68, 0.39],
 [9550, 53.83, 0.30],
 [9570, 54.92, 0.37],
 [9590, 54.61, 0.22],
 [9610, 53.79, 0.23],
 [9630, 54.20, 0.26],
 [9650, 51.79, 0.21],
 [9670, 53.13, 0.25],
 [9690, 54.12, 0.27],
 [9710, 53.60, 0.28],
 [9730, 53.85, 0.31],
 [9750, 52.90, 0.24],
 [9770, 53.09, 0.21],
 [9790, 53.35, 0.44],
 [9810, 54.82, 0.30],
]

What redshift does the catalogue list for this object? 0.000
